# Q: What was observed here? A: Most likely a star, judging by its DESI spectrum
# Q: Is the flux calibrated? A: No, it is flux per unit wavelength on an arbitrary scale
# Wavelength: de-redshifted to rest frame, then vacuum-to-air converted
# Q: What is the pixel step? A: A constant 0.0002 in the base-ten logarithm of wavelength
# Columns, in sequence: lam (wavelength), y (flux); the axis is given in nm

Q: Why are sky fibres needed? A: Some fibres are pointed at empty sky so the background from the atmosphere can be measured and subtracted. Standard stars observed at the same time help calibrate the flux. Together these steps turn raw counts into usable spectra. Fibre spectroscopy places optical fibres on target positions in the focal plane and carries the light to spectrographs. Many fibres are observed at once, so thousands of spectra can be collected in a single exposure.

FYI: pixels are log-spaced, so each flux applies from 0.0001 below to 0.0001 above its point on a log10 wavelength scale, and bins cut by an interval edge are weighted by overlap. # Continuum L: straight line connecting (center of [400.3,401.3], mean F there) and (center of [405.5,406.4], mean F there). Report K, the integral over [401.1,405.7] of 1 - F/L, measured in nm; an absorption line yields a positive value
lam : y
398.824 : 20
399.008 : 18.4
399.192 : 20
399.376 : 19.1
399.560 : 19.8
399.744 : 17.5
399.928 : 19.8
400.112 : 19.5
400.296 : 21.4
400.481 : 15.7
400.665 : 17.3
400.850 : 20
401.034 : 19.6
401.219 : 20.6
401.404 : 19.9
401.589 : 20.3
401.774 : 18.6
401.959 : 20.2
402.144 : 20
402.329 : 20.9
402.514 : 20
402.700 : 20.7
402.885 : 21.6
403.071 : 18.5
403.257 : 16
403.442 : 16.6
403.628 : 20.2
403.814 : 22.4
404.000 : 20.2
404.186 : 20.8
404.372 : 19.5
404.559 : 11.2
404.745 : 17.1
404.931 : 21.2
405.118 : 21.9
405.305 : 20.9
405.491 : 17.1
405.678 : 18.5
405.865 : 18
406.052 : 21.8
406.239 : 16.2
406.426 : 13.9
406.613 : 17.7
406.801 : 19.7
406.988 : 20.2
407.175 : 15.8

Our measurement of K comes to -0.23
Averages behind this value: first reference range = 18.9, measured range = 19.4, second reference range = 18.1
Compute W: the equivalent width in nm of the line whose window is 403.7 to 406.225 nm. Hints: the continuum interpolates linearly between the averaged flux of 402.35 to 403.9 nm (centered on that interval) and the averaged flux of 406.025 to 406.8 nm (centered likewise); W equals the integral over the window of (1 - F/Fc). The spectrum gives -0.13 nm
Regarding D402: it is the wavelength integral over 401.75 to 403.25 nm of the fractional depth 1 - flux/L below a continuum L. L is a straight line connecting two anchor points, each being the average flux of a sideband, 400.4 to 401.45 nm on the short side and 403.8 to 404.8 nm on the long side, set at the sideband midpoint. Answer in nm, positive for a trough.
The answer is -0.11 nm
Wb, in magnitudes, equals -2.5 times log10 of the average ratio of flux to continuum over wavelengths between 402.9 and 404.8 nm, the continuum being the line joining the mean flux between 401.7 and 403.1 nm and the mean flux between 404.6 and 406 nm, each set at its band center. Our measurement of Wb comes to 0.07 mag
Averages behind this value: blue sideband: 20.2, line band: 18.4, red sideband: 19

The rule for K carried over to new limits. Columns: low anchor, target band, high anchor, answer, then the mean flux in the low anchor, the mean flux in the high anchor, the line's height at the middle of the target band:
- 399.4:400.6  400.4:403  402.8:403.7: -0.14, 18.9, 18.5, 18.7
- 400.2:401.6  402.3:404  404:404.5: -0.02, 19.3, 19.5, 19.5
